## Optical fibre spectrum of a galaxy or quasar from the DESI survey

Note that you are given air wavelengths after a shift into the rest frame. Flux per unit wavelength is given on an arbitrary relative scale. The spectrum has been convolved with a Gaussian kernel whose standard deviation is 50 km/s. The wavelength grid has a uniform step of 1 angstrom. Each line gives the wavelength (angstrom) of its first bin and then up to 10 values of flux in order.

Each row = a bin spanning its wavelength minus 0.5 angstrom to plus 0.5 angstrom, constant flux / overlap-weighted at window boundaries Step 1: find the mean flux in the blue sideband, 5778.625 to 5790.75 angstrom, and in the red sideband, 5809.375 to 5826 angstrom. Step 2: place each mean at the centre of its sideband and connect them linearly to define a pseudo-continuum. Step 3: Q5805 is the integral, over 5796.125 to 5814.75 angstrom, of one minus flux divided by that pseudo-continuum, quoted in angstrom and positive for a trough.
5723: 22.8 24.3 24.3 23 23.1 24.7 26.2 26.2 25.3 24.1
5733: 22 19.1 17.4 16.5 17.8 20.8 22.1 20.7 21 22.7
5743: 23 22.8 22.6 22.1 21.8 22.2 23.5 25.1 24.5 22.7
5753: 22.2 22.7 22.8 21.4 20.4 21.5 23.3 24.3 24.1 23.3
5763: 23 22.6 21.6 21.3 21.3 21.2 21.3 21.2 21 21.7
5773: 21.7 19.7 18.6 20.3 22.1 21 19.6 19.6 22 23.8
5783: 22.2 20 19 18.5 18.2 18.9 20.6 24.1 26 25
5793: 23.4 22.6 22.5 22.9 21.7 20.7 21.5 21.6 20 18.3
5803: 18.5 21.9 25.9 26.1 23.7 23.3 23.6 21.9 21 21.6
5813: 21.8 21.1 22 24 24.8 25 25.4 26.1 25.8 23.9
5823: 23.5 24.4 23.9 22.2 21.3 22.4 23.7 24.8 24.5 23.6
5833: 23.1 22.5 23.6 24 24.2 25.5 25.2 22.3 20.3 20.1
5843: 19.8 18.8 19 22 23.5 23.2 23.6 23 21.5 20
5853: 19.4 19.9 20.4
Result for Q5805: 0.4 angstrom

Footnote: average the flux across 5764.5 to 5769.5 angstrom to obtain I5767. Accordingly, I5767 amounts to 21.3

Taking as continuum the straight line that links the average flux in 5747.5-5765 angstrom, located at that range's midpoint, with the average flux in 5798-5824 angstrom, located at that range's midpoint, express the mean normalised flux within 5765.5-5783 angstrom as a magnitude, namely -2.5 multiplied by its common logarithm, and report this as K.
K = 0.090 mag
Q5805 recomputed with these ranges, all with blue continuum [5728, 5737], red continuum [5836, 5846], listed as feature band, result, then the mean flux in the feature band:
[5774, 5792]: 0.8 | 20.9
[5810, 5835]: -1.8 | 23.4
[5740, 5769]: -0.7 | 22.5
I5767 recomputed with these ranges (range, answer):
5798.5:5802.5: 20.4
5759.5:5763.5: 23.7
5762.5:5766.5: 22.1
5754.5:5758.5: 21.5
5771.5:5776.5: 20.4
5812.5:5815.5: 21.6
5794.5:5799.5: 21.9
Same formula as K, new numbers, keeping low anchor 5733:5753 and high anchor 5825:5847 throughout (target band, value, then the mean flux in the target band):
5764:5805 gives 0.037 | 21.3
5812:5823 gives -0.070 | 23.9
